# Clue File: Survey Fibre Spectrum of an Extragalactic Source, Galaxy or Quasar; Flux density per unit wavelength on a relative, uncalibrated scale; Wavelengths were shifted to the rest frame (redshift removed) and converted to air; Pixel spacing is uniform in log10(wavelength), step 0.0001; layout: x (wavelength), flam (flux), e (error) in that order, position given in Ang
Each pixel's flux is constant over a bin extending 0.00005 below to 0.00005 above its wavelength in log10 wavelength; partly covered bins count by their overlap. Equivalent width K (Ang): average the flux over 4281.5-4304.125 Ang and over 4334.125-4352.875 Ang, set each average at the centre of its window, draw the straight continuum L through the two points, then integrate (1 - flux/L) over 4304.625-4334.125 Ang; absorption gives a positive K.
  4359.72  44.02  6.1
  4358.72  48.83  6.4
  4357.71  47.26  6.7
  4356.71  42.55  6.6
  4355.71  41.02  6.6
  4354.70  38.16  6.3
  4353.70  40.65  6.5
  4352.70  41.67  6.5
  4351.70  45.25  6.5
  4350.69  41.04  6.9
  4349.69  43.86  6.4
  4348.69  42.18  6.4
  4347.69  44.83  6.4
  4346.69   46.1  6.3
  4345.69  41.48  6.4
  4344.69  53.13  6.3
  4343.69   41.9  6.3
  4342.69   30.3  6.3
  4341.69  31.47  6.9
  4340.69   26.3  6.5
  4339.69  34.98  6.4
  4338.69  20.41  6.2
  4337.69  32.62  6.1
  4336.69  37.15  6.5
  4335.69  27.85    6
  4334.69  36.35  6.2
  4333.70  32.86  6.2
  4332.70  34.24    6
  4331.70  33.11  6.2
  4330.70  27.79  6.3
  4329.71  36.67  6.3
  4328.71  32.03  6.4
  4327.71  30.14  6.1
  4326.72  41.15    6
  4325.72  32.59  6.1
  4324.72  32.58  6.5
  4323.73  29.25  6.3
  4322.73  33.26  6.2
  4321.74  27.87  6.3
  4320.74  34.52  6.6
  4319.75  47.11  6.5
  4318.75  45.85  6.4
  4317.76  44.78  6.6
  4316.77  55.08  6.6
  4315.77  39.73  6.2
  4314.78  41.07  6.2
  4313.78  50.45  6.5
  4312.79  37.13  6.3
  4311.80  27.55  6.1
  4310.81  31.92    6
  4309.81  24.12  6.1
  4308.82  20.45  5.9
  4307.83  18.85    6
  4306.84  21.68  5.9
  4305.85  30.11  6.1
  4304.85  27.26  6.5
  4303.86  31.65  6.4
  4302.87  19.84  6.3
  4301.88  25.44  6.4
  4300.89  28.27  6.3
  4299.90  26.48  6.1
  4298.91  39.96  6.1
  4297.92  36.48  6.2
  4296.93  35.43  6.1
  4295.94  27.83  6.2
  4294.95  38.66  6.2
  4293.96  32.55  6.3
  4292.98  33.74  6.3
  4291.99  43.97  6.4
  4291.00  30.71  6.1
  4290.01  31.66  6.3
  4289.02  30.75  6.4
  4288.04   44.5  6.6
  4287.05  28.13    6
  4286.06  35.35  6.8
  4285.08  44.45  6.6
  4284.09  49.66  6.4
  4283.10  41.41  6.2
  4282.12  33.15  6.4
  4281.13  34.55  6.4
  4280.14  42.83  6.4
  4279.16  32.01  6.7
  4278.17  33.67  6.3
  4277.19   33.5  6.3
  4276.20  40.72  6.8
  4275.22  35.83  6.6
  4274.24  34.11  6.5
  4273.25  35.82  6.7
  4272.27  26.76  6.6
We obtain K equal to 1.7 Ang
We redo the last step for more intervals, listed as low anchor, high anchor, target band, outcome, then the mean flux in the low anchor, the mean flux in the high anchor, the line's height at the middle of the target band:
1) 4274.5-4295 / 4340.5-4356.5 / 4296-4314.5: 4.06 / 36.7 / 40.9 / 38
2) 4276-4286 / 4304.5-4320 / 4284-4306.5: 2.27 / 38.4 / 35.1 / 36.9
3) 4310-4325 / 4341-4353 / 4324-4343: 3.79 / 38.3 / 41.7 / 40.2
